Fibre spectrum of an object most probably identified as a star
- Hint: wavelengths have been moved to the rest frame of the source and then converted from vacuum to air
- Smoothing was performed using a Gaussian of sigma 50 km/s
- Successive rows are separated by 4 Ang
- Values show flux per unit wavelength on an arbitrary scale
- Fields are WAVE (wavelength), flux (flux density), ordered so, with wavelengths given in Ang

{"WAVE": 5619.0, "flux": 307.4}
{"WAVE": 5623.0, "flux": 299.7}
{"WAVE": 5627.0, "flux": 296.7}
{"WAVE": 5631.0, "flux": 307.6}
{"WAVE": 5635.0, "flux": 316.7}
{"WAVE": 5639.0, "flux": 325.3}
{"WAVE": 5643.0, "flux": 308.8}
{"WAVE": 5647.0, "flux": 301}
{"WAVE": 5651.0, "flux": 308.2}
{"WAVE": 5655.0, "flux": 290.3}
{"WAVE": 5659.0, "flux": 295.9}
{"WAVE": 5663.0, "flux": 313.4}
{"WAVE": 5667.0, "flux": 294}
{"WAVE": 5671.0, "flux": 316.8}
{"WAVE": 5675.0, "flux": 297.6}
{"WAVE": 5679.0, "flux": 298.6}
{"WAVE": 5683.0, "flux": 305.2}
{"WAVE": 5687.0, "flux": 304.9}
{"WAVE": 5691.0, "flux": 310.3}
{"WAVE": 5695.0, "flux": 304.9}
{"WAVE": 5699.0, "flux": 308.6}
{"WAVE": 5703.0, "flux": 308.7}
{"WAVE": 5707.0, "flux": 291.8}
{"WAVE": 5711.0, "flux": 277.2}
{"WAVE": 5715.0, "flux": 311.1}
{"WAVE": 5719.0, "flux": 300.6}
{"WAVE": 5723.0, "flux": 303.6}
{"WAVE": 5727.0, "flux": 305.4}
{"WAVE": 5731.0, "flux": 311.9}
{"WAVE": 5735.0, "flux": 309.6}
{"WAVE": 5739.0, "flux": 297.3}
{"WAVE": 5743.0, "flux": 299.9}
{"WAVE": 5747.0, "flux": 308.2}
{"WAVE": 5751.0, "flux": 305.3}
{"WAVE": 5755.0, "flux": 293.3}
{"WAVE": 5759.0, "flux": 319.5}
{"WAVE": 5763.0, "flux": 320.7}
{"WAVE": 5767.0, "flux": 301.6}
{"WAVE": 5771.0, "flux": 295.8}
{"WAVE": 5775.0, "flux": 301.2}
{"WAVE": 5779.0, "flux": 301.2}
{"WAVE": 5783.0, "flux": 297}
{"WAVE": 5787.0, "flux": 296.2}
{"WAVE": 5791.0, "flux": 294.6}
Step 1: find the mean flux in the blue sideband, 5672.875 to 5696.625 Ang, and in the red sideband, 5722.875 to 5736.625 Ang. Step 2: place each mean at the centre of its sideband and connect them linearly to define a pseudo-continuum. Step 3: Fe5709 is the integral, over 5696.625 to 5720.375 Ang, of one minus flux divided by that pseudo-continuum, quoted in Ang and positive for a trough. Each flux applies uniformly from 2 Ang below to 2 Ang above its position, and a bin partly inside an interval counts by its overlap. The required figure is 0.5 Ang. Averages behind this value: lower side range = 304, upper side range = 308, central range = 300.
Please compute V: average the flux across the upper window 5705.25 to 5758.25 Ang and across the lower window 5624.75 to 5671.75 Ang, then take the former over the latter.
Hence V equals 0.99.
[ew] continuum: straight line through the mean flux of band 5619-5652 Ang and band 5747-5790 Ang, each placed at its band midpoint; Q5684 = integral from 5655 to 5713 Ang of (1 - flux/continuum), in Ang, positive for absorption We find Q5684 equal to 0.9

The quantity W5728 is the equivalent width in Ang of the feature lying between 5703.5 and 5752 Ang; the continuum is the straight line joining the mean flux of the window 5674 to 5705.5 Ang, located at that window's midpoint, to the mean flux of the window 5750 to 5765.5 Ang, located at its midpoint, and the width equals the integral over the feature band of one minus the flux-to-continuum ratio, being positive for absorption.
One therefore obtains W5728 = 0.9 Ang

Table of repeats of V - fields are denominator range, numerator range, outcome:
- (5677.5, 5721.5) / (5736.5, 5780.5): 1.01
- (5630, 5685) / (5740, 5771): 1.00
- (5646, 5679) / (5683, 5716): 1.00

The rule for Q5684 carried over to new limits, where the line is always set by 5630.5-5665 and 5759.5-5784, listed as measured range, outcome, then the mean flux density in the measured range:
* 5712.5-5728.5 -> 0.1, 304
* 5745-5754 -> 0.0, 305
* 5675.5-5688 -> 0.2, 302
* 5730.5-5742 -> 0.0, 305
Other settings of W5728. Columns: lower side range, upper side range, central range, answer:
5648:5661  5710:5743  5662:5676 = -0.29 Ang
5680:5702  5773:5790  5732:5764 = -0.52 Ang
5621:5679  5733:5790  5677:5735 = 0.15 Ang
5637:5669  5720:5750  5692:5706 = -0.08 Ang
